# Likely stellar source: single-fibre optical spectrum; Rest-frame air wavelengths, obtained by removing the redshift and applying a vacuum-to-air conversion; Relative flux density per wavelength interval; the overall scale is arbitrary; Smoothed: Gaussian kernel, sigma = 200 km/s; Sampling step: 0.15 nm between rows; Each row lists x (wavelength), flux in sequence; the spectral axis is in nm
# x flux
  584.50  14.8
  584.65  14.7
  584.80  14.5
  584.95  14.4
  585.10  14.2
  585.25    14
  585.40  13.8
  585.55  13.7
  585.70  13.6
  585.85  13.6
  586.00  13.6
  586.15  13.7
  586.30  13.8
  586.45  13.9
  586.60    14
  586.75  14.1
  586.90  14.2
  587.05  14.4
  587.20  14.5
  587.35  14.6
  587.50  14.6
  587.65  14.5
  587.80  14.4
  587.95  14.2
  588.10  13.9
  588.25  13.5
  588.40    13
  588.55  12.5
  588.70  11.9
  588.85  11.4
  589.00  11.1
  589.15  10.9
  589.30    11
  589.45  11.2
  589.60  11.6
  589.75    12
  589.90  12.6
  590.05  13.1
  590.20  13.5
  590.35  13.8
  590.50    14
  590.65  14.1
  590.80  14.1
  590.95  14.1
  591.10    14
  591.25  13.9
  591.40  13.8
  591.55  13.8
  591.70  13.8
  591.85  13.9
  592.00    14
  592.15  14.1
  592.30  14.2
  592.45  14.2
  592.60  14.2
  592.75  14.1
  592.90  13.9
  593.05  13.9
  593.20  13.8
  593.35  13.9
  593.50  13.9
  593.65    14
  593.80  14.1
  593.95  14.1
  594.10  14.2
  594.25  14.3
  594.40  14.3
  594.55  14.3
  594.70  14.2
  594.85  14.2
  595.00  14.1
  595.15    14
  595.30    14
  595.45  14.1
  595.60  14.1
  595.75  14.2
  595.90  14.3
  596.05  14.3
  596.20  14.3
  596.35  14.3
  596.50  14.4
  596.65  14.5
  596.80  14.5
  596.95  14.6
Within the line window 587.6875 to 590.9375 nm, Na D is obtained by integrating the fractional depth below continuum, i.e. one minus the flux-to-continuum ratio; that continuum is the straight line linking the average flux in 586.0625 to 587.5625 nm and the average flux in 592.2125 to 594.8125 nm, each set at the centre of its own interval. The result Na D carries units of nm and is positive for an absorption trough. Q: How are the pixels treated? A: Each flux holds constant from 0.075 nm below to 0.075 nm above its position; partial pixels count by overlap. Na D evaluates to 0.31 nm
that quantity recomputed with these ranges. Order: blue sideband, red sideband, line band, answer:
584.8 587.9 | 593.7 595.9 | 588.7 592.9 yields 0.278 nm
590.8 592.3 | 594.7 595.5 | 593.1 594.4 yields -0.001 nm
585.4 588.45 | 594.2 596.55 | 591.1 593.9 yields 0.032 nm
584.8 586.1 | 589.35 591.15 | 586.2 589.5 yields 0.061 nm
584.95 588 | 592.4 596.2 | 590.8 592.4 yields 0.015 nm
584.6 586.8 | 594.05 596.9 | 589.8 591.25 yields 0.043 nm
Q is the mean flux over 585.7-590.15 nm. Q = 13.2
